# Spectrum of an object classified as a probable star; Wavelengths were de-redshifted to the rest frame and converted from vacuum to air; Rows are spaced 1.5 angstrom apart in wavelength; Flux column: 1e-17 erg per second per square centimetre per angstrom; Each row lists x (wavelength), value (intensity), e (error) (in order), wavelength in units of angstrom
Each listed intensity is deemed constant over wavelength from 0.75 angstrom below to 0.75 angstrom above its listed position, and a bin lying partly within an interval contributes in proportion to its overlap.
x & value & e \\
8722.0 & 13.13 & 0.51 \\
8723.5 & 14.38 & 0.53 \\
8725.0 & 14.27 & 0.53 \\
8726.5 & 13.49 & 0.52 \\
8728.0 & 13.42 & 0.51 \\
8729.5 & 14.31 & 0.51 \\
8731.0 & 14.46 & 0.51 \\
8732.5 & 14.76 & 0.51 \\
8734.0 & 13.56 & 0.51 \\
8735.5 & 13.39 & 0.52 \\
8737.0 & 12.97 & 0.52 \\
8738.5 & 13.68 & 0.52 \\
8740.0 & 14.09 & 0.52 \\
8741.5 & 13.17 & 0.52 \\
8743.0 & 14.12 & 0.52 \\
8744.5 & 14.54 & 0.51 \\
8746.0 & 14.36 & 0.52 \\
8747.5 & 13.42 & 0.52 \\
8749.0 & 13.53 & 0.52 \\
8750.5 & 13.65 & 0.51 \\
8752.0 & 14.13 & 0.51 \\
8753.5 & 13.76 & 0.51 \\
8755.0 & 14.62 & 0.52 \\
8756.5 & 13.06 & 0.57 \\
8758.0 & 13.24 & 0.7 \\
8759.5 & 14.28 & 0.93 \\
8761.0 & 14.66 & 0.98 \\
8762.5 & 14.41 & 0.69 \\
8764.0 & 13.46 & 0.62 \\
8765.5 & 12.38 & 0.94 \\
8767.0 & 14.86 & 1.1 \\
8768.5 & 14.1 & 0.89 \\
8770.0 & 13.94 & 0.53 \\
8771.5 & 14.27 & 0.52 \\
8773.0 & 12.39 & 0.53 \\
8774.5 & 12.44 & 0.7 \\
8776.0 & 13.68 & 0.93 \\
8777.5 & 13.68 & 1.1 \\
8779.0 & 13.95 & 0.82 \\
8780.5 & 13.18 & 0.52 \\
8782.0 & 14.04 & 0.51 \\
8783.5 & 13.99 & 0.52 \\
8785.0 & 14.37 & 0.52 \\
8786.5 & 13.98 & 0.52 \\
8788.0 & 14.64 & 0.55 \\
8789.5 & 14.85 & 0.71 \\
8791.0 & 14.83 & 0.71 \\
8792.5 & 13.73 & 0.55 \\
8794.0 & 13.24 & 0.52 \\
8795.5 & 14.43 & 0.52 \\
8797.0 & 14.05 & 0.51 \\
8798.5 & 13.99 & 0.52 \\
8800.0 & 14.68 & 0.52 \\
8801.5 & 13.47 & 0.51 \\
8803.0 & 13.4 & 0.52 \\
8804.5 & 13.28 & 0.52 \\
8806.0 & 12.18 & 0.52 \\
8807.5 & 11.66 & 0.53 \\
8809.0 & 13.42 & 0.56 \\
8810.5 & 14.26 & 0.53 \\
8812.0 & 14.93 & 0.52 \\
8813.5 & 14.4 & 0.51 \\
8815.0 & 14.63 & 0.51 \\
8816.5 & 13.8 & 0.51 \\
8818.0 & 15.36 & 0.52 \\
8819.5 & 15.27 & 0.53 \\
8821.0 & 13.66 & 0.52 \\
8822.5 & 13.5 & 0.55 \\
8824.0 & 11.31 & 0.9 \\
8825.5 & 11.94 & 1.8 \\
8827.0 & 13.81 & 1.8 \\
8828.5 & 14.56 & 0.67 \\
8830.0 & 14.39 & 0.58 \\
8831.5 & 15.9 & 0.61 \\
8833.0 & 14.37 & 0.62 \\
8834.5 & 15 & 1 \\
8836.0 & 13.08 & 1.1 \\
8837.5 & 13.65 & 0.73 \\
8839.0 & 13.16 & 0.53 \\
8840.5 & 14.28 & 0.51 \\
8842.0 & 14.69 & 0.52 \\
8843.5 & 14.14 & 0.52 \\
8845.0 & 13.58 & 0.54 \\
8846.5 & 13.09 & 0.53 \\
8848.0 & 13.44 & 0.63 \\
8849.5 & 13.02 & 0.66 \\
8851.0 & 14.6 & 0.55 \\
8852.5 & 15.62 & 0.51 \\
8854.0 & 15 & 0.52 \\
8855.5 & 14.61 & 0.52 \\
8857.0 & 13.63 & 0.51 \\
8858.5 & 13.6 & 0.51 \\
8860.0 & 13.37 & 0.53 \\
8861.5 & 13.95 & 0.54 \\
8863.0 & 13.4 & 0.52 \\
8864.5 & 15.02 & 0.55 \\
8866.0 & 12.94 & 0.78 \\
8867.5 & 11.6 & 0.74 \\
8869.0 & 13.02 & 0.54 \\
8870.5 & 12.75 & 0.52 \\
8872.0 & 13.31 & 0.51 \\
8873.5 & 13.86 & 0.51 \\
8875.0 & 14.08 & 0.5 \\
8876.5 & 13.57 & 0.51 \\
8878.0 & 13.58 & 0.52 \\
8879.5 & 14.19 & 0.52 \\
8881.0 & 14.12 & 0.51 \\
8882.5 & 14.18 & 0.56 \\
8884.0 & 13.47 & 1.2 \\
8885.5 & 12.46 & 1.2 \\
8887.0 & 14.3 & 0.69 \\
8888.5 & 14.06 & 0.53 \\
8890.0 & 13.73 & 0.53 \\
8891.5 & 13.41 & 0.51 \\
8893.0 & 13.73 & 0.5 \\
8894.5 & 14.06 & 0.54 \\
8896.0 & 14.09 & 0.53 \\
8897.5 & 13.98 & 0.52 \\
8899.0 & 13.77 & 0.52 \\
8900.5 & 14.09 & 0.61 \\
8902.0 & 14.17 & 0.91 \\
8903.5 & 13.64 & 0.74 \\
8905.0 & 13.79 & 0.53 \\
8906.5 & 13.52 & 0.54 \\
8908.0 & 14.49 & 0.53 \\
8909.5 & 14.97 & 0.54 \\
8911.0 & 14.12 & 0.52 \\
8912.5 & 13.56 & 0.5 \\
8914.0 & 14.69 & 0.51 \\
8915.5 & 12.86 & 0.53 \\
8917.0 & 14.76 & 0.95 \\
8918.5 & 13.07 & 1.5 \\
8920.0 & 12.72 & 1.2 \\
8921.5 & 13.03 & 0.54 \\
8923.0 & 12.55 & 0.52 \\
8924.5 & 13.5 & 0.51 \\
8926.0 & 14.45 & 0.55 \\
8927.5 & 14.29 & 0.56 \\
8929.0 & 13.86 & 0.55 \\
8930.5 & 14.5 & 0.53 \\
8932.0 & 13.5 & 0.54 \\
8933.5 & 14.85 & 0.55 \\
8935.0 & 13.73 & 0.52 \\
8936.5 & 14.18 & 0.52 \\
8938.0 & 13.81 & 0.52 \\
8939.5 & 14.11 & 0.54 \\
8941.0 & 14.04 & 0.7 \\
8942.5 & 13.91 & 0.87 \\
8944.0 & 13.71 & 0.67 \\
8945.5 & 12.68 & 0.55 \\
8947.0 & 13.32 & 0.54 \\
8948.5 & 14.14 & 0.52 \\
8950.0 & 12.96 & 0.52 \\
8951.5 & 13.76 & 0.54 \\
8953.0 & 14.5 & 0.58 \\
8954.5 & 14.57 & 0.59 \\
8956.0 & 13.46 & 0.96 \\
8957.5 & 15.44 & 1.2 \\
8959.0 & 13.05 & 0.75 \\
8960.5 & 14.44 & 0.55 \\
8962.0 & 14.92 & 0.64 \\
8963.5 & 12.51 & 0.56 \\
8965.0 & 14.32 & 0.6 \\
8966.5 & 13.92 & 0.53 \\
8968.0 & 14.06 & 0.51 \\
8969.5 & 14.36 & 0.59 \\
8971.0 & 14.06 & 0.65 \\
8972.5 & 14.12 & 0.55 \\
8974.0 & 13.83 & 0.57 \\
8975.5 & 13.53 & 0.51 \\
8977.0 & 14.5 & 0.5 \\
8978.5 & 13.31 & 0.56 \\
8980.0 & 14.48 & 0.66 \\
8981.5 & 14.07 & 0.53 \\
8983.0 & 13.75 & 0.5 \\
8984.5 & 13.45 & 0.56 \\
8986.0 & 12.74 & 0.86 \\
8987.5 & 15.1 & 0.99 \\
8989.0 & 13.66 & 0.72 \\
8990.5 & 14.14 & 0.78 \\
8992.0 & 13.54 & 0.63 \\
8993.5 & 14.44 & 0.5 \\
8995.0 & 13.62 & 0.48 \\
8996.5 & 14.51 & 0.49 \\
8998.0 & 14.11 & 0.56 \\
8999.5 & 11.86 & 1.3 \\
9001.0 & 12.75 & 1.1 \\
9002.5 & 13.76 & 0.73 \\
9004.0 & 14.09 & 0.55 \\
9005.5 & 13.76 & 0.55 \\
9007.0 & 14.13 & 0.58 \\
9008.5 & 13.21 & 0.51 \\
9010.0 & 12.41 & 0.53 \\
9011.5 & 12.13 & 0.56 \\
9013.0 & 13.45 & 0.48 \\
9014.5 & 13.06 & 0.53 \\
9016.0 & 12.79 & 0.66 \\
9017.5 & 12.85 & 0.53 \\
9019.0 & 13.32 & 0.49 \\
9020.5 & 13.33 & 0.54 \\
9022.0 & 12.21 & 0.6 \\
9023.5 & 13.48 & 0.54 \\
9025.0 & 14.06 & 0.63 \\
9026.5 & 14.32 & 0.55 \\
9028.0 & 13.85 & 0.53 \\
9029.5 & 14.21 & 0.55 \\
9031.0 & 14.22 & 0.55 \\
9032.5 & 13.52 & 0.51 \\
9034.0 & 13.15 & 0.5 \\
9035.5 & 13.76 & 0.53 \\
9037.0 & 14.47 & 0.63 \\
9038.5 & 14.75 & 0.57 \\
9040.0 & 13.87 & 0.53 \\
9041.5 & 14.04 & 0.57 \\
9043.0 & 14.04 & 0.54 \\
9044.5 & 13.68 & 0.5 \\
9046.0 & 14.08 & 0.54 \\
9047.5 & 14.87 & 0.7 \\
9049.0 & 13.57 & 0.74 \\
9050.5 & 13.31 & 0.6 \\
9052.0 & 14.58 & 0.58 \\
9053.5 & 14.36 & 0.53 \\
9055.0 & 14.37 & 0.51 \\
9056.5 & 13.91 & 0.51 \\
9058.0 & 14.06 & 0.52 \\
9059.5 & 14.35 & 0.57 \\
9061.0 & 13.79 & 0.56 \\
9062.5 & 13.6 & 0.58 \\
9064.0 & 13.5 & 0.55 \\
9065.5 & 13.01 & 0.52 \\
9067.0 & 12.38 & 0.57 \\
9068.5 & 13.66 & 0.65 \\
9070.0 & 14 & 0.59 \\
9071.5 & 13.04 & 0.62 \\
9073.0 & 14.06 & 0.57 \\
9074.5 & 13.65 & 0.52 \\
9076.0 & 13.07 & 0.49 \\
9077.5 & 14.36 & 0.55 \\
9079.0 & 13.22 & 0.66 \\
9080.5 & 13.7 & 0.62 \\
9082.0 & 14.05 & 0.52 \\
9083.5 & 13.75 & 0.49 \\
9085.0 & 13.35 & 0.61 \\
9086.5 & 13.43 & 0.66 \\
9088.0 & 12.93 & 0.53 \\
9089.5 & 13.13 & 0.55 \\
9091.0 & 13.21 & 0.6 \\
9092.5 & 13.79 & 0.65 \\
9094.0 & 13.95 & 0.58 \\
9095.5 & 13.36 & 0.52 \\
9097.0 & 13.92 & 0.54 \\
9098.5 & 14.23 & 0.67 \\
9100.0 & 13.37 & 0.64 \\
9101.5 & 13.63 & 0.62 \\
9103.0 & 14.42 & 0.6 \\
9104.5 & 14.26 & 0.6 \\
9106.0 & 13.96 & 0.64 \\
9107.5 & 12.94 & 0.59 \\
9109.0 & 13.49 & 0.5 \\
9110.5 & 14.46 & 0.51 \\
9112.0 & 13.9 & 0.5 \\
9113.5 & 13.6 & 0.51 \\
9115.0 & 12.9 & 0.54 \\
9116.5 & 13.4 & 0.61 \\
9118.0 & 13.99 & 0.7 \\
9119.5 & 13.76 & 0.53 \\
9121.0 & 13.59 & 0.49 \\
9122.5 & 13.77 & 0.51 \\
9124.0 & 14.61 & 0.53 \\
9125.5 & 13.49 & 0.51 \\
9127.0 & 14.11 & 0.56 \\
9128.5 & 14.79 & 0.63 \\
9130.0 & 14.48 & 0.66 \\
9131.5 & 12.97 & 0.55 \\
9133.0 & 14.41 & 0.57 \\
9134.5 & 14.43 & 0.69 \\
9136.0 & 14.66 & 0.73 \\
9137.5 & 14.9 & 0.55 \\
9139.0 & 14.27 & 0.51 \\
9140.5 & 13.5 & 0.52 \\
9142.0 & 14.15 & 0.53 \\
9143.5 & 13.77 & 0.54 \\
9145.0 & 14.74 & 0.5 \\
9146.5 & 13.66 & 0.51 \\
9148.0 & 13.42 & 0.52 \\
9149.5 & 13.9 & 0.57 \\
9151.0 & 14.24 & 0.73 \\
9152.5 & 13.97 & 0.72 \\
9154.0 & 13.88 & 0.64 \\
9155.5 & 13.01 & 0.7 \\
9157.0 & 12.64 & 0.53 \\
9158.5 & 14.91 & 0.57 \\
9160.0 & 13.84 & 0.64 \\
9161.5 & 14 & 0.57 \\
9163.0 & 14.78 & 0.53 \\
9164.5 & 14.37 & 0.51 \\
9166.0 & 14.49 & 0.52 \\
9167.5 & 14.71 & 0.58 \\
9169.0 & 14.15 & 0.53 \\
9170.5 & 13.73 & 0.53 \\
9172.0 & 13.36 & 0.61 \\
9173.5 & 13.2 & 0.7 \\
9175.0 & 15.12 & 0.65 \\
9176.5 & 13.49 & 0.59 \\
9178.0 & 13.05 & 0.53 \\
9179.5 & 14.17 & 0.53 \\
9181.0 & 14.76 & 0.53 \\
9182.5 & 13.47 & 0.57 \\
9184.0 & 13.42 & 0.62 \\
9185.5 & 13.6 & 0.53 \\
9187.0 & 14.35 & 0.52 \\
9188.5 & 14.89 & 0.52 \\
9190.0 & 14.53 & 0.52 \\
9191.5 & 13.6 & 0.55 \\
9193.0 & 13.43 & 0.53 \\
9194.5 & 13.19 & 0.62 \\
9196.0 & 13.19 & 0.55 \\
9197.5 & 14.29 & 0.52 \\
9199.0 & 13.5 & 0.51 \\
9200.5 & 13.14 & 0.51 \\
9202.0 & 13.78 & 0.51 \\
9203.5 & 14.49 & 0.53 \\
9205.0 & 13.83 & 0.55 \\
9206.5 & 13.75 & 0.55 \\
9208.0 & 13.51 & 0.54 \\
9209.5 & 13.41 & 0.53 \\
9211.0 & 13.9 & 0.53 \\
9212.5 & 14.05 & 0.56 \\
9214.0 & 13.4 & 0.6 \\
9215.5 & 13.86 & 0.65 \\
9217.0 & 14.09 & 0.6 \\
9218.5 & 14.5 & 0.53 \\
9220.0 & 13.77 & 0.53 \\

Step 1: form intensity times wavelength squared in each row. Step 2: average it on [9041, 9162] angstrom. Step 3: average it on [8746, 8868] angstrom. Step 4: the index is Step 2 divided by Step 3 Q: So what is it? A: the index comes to 1.1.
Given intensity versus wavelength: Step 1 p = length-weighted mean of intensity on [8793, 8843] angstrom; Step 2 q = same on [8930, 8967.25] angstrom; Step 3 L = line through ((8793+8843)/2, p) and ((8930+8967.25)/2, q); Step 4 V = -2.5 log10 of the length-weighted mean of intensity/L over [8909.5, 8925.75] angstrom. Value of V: 0.026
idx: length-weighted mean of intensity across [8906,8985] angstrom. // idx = 13.9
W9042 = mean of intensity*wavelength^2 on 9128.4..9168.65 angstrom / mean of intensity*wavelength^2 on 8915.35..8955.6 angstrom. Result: 1.1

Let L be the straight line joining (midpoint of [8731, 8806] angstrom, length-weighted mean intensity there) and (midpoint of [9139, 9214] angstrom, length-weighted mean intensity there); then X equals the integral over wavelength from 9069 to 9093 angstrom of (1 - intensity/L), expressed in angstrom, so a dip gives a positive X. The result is 0.6 angstrom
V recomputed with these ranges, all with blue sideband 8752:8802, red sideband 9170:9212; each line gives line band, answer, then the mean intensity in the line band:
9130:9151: -0.02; 14.1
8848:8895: 0.01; 13.7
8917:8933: 0.02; 13.6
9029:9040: -0.01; 14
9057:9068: 0.02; 13.5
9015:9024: 0.07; 13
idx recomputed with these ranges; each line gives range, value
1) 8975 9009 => 13.8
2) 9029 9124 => 13.8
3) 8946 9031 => 13.7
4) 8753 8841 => 13.9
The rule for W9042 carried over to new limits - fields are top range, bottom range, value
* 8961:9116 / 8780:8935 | 1.03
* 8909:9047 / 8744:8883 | 1.03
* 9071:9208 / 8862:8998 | 1.05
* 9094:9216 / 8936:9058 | 1.04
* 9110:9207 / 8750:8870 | 1.09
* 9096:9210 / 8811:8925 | 1.07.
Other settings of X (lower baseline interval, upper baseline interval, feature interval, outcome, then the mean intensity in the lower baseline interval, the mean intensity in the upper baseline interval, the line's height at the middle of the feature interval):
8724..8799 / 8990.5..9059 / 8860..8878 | 0.5 angstrom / 13.9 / 13.7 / 13.8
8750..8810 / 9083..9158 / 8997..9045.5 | 1.0 angstrom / 13.8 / 13.8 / 13.8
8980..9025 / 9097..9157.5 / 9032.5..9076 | -0.6 angstrom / 13.5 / 13.9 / 13.6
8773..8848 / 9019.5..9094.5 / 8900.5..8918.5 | -0.3 angstrom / 13.9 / 13.7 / 13.8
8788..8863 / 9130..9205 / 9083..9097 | 0.5 angstrom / 13.9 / 14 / 13.9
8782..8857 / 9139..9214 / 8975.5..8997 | 0.0 angstrom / 14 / 13.9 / 13.9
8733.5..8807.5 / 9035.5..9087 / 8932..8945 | -0.2 angstrom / 13.8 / 13.8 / 13.8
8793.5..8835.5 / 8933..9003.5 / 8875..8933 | 0.2 angstrom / 13.9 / 13.9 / 13.9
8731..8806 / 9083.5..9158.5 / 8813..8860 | -0.6 angstrom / 13.8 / 13.8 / 13.8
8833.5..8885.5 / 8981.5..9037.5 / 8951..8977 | -0.9 angstrom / 13.8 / 13.5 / 13.6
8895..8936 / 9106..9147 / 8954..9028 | 1.1 angstrom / 13.9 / 14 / 13.9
